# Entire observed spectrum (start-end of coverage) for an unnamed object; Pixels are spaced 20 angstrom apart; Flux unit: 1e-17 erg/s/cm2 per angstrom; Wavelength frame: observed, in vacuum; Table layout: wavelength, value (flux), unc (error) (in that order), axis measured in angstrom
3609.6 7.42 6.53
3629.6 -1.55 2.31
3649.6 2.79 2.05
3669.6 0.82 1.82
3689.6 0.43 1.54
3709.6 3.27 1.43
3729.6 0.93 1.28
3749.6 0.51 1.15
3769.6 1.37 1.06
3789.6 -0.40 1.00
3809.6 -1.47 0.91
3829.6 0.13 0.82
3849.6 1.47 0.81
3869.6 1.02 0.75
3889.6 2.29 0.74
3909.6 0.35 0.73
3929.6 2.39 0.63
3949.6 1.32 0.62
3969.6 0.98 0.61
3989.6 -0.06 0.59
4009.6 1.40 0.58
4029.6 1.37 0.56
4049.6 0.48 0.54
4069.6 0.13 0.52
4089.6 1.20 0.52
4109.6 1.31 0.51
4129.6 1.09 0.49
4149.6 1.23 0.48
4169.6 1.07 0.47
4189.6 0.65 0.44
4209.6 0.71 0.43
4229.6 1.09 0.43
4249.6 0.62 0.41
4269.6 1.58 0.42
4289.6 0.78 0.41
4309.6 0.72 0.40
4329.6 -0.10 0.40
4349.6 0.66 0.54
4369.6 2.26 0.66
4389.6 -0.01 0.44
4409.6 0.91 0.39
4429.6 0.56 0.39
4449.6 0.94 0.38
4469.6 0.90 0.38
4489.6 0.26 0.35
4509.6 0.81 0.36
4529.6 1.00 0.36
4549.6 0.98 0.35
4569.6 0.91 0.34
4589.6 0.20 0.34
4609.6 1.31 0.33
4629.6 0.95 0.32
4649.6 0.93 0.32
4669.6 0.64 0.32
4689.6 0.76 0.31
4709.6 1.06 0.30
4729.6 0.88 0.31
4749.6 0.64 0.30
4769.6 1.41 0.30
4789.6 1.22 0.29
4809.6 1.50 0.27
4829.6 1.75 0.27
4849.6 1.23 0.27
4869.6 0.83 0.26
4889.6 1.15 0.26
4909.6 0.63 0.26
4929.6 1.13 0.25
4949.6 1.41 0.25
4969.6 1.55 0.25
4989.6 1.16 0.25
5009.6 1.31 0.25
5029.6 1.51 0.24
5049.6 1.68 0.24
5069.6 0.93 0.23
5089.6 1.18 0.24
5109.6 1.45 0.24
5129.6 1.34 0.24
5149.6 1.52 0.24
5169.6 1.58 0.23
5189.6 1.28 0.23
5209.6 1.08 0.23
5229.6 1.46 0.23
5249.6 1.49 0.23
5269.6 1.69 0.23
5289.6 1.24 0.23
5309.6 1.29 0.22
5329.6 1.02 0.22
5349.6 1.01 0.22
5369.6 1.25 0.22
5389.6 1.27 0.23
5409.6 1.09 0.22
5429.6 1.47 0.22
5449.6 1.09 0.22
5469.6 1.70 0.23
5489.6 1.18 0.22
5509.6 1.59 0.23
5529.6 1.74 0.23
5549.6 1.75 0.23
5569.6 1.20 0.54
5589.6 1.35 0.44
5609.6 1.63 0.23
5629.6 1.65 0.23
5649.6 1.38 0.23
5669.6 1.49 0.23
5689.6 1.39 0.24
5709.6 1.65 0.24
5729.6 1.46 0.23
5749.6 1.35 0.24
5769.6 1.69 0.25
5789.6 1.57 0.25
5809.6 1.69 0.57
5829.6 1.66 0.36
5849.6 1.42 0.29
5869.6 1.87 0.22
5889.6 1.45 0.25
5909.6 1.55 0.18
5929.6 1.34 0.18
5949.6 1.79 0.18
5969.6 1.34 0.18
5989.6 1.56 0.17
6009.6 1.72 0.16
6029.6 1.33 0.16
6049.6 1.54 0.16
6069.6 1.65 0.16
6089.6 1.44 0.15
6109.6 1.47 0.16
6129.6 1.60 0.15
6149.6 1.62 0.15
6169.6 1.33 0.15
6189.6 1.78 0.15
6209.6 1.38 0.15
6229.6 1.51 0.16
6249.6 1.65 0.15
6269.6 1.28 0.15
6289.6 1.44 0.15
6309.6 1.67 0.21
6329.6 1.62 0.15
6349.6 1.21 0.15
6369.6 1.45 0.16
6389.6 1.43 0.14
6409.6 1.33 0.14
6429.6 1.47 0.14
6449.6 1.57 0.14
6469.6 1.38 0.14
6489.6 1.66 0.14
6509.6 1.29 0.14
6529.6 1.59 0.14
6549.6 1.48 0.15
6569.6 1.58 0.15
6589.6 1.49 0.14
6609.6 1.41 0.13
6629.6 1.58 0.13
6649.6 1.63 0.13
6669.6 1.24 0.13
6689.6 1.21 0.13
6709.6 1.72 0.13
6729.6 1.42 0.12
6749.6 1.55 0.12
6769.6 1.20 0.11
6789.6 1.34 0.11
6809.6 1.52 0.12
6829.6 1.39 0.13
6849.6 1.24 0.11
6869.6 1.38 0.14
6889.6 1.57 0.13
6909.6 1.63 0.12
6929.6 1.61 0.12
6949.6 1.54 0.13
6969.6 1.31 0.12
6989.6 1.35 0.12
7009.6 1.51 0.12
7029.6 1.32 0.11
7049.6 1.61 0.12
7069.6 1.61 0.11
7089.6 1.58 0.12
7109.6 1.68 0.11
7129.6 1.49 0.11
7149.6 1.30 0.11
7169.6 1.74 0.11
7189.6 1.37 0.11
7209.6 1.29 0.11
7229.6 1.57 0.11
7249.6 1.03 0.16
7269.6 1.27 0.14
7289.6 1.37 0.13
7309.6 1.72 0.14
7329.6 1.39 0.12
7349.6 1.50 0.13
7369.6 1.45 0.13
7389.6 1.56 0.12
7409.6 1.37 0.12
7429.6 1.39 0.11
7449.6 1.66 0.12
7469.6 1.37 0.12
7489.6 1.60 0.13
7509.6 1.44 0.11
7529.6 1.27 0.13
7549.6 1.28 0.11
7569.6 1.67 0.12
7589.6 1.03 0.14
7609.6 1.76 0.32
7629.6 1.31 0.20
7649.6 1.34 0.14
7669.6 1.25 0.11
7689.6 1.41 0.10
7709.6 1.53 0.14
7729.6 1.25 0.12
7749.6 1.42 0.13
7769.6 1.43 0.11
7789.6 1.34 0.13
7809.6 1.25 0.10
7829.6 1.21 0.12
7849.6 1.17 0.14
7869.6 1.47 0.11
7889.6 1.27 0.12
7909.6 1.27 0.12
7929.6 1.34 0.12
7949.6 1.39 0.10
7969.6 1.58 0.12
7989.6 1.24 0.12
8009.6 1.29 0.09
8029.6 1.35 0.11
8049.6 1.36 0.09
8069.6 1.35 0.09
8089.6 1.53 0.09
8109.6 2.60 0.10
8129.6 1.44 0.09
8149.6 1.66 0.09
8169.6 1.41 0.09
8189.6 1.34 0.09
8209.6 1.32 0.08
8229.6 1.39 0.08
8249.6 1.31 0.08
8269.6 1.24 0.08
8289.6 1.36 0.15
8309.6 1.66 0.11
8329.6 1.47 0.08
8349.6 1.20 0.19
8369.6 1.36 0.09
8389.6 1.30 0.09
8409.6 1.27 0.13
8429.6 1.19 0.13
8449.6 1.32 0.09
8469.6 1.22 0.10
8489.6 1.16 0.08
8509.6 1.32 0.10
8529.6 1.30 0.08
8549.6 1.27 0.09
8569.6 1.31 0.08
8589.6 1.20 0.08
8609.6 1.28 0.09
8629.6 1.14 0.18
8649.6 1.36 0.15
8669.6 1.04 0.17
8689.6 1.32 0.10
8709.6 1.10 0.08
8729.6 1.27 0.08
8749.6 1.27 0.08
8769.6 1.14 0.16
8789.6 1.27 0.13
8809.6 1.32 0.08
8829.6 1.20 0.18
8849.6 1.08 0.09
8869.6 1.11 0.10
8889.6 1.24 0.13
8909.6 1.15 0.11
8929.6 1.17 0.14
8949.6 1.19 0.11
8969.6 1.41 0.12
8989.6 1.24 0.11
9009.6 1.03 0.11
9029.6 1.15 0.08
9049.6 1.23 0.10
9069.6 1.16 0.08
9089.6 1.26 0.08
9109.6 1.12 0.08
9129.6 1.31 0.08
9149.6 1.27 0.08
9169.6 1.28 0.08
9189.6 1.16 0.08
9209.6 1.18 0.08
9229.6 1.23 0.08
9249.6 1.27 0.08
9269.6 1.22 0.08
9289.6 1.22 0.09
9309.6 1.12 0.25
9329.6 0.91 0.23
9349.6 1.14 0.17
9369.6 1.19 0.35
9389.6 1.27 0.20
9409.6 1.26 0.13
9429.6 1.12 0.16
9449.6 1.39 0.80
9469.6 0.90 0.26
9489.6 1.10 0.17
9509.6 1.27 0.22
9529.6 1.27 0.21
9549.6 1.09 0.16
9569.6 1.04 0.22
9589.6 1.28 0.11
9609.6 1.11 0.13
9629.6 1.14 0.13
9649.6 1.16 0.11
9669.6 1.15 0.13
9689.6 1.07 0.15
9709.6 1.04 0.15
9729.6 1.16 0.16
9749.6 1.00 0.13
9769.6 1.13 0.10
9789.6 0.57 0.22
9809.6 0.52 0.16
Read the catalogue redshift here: 0.24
